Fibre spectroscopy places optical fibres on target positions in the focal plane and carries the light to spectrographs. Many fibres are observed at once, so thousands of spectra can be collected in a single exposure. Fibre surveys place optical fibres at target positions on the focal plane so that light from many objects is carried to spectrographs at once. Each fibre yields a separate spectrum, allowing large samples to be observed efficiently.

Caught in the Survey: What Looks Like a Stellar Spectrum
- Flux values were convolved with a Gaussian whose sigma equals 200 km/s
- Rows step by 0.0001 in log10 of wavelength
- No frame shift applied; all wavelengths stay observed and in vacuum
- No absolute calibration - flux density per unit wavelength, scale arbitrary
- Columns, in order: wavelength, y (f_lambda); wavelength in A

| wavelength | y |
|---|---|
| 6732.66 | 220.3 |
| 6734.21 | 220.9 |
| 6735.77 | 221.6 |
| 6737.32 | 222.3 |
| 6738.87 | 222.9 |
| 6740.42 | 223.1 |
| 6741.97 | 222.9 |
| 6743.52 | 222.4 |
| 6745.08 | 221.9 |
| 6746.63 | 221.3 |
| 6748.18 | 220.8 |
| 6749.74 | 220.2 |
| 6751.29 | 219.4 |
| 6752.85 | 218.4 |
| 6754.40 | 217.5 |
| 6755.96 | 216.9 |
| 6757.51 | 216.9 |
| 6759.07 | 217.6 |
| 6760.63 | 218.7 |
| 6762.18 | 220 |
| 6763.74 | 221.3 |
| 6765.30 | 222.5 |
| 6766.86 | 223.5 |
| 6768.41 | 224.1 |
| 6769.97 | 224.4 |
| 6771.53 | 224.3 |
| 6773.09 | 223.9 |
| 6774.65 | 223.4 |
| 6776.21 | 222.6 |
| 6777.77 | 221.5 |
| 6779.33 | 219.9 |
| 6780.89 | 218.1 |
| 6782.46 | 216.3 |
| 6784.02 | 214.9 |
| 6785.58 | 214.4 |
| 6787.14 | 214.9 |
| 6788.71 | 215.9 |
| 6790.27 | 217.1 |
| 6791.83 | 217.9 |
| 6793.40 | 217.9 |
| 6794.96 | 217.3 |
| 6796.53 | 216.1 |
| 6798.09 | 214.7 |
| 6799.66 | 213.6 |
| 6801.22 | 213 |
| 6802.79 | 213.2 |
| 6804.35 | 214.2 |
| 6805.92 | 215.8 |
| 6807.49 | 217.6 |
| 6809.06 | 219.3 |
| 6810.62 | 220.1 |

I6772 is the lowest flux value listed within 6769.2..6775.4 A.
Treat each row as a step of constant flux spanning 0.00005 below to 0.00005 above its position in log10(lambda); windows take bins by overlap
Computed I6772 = 223.4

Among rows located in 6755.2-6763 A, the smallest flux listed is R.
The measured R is 216.9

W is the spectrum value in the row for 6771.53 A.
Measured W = 224.3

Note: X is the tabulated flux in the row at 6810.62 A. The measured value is 220.1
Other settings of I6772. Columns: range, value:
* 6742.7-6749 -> 220.8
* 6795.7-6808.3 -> 213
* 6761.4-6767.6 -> 220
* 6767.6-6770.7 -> 224.1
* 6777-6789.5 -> 214.4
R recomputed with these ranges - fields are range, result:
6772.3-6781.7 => 218.1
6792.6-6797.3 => 216.1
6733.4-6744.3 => 220.9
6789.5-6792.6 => 217.1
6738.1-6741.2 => 222.9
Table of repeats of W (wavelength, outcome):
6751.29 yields 219.4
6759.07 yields 217.6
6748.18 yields 220.8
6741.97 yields 222.9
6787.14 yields 214.9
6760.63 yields 218.7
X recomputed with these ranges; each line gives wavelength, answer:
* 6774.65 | 223.4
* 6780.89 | 218.1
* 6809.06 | 219.3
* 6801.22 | 213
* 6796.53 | 216.1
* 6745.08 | 221.9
